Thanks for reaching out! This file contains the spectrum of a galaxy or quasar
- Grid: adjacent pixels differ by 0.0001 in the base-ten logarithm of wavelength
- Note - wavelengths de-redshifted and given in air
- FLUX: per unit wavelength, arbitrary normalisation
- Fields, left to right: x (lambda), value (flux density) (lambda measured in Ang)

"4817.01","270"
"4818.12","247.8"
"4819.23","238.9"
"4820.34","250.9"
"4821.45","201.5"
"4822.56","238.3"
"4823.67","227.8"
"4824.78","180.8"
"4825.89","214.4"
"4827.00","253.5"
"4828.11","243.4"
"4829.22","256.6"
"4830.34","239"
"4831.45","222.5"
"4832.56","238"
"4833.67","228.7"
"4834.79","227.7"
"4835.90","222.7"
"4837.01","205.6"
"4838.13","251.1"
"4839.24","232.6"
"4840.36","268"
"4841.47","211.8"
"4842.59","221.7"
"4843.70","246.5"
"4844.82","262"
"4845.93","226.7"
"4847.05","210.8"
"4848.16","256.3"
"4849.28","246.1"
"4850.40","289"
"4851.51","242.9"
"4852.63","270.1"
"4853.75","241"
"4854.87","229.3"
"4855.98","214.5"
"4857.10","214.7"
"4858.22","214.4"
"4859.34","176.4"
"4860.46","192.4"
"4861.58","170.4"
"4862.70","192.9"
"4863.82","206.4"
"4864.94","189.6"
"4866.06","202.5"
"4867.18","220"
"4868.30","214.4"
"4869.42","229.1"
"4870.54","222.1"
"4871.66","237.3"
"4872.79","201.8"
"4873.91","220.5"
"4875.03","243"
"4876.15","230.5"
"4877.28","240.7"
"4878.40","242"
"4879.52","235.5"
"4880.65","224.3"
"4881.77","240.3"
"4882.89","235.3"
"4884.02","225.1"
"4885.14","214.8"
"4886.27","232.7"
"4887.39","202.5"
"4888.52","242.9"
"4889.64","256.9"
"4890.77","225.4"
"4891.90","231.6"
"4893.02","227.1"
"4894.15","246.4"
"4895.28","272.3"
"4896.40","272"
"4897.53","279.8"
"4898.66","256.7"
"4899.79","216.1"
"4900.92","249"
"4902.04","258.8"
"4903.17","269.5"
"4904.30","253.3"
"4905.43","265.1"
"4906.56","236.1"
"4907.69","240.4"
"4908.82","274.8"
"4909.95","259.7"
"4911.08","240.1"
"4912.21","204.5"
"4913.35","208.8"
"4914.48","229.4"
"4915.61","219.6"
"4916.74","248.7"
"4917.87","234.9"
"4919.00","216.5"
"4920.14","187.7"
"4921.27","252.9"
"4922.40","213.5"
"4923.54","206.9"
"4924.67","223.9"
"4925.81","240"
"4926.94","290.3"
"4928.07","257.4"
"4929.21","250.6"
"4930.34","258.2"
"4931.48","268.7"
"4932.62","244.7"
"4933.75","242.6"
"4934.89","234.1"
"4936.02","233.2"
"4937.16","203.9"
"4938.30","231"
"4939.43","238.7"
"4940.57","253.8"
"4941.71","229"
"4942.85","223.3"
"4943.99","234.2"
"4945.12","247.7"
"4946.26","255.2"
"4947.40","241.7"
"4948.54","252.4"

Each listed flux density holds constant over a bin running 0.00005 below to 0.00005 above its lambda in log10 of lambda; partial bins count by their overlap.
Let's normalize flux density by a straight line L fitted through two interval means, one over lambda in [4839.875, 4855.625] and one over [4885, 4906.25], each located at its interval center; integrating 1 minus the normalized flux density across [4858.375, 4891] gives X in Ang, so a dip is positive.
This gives 3.5 Ang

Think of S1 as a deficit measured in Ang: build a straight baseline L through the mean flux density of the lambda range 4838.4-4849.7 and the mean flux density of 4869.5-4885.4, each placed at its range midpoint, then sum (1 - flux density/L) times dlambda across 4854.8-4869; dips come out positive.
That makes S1 1.9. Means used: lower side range 239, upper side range 230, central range 202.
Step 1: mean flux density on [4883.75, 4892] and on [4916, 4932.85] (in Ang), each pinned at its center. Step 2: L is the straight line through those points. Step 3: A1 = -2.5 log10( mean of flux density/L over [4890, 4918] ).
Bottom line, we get -0.05 mag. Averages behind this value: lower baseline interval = 229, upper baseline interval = 239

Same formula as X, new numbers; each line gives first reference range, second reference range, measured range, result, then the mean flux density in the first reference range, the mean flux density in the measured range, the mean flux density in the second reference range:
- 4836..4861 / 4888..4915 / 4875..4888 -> 0.60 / 233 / 230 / 247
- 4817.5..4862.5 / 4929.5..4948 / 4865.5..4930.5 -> -0.12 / 230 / 237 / 240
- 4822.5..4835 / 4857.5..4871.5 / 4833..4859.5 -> -2.11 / 231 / 235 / 204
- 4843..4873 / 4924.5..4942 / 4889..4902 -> -0.84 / 223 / 249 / 244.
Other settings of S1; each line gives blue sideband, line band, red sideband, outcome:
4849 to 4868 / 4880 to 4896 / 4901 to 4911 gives 0.5 Ang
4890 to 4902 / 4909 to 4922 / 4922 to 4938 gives 0.8 Ang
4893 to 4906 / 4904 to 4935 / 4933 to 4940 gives 0.4 Ang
